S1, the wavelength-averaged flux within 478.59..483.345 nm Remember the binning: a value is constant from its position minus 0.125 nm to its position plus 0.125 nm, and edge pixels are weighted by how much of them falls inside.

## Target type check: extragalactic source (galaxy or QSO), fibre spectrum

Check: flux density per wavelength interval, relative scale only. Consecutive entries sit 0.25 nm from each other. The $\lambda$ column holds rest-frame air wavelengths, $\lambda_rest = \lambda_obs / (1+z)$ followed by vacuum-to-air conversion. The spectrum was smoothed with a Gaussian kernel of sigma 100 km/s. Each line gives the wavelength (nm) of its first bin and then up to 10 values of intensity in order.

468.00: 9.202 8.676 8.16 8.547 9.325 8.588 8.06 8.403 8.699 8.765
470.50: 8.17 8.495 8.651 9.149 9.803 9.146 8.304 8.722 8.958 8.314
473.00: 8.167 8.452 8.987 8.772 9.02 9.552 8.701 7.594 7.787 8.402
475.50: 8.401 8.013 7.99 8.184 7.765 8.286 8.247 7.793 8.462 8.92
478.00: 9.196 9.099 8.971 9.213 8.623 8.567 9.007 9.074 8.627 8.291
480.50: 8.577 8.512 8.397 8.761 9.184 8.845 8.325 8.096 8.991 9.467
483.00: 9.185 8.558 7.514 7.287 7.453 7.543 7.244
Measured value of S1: 8.76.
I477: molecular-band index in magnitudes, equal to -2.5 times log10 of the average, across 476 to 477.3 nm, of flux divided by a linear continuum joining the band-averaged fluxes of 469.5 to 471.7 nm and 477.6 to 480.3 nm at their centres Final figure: 0.100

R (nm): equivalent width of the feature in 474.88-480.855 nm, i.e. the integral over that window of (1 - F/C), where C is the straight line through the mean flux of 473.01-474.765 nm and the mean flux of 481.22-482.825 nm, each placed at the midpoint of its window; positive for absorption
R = 0.19 nm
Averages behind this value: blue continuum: 8.76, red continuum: 8.79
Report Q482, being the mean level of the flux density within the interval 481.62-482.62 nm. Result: 8.57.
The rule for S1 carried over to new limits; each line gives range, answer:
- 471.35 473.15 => 8.77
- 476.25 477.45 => 8.07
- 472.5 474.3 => 8.73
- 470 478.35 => 8.55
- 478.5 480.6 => 8.76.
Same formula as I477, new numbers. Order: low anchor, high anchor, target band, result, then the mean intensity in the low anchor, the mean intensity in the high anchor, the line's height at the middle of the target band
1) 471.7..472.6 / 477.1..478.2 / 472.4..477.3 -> 0.04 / 8.75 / 8.62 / 8.68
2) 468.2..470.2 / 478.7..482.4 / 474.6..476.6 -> 0.08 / 8.56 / 8.66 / 8.62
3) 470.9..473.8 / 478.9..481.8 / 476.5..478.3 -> 0.03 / 8.79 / 8.7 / 8.73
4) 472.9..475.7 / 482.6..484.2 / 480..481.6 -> -0.04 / 8.52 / 8.22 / 8.31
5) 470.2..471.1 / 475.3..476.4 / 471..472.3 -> -0.07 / 8.5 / 8.16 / 8.43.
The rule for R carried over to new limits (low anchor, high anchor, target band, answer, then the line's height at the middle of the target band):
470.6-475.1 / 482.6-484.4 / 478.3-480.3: -0.111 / 8.36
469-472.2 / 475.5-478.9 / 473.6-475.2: 0.001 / 8.57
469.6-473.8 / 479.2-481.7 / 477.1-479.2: -0.016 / 8.71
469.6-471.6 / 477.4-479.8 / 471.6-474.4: 0.008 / 8.8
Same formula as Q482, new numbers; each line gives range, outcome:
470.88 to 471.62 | 9.2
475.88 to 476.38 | 8.08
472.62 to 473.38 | 8.32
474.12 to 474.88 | 8.61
